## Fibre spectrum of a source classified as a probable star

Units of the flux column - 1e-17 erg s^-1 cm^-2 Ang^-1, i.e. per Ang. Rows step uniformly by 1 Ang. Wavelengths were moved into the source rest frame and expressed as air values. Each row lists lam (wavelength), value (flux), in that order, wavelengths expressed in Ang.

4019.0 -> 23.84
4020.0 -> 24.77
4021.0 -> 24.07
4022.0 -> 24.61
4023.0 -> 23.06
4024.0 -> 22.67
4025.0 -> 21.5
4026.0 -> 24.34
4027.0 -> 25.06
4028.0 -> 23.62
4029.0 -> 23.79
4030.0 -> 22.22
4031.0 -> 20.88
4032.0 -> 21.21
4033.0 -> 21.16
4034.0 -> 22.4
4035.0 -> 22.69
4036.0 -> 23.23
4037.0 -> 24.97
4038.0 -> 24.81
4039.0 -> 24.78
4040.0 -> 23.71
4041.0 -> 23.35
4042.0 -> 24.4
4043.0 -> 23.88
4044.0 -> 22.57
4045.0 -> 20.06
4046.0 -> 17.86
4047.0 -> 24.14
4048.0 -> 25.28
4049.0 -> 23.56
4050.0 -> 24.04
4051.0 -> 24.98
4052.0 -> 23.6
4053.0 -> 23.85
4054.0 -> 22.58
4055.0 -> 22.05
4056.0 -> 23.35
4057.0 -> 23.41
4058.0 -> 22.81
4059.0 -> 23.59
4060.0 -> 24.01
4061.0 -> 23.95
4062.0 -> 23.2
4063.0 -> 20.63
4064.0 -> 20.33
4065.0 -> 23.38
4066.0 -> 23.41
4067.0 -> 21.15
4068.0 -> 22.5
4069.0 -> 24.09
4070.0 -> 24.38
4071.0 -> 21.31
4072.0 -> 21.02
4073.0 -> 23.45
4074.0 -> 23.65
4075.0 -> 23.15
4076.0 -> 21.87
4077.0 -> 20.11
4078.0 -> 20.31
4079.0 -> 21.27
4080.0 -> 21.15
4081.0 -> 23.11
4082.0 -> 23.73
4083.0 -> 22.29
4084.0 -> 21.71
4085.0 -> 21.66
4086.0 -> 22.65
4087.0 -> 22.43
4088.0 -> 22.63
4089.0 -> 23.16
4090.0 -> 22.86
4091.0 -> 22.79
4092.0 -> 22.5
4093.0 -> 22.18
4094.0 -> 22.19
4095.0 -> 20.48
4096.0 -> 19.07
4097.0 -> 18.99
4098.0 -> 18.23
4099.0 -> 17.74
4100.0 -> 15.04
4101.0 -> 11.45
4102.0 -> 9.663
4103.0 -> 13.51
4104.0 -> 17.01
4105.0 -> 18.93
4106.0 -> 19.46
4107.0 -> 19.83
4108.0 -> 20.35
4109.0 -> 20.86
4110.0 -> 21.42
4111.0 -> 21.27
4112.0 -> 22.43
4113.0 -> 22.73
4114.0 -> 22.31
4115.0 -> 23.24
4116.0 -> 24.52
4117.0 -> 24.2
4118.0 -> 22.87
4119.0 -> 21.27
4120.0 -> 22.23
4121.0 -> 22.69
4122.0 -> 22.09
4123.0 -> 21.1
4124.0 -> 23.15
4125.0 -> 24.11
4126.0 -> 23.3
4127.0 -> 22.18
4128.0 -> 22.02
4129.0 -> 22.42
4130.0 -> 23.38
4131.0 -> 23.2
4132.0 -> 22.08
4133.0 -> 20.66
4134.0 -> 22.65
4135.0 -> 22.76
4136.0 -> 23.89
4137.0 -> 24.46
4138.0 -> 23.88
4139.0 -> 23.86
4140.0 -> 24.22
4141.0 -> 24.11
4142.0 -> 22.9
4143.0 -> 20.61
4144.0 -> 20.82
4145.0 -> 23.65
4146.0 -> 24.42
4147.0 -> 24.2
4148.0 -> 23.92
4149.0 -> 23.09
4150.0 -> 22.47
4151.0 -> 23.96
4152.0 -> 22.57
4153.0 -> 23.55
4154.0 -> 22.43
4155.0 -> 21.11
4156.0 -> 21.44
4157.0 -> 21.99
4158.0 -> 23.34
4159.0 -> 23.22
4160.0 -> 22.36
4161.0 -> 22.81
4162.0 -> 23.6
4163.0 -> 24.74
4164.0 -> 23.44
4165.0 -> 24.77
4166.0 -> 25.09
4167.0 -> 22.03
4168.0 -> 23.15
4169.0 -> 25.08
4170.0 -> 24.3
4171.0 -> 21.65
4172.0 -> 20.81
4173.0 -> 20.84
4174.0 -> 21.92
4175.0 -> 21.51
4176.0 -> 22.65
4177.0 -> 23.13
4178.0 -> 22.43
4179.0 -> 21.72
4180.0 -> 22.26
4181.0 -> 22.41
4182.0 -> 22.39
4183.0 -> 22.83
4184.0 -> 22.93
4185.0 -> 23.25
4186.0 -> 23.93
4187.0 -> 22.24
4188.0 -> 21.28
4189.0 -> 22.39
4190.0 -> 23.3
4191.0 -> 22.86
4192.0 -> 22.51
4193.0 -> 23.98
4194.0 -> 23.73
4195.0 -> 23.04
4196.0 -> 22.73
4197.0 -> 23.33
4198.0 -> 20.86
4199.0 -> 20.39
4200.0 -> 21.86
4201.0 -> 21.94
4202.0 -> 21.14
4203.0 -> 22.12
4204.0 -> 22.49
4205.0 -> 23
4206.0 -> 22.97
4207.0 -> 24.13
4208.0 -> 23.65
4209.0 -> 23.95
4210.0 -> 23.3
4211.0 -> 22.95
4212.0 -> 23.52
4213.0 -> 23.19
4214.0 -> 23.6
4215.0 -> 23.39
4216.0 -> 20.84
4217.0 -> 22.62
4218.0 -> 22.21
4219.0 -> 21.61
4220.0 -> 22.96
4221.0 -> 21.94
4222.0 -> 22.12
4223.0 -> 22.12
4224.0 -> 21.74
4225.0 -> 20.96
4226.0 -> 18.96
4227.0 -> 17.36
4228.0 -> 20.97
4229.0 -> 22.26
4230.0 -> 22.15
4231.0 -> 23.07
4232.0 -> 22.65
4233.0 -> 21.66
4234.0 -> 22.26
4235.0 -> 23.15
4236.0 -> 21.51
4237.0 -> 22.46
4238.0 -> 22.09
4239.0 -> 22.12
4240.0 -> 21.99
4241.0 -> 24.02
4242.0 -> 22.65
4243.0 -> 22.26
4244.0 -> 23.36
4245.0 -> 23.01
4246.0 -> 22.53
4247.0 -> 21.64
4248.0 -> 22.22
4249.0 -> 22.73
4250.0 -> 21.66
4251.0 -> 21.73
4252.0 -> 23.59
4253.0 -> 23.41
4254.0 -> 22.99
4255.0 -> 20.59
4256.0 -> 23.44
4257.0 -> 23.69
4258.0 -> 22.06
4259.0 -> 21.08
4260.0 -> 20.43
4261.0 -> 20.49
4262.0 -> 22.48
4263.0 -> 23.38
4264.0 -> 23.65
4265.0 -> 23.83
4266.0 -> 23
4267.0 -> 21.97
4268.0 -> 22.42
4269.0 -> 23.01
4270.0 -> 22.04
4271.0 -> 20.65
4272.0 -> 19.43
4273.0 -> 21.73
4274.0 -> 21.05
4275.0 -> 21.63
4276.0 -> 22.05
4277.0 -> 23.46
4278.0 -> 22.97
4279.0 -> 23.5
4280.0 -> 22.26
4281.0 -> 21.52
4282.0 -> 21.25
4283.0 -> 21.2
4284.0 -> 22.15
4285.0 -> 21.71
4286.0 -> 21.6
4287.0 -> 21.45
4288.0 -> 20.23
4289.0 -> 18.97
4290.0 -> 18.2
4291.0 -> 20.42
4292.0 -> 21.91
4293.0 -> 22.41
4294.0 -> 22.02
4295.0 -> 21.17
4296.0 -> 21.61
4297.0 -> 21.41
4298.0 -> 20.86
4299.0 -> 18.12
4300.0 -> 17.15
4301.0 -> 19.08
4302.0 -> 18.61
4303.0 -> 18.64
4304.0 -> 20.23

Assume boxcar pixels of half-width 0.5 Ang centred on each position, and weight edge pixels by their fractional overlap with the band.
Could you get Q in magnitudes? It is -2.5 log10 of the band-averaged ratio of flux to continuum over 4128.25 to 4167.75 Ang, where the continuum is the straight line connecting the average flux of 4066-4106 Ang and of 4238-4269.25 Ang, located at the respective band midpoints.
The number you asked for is -0.08 mag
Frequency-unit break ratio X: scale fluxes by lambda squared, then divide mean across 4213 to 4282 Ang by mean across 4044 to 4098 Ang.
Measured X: 1.08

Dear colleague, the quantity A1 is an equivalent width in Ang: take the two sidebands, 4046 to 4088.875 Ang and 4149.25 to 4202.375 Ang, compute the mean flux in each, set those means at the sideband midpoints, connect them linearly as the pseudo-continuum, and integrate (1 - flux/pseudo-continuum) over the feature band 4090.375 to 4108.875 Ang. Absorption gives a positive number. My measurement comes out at 3.5 Ang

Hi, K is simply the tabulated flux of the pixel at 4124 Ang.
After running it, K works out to 23.15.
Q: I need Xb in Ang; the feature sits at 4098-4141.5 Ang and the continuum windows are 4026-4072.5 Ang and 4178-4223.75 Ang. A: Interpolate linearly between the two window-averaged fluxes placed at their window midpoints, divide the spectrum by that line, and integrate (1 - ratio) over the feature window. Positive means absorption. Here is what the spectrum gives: 3.0 Ang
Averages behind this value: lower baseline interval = 23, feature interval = 21.2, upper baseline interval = 22.6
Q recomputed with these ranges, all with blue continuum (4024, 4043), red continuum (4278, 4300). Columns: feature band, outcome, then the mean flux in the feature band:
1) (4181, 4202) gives -0.031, 22.5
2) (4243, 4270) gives -0.055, 22.5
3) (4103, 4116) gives 0.096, 20.7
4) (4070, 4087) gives 0.036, 22.1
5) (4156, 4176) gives -0.039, 22.9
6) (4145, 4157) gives -0.036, 23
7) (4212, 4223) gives -0.039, 22.5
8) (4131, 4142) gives -0.041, 23.2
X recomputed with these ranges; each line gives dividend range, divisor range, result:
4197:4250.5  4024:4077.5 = 1.05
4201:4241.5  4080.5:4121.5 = 1.14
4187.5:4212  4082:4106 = 1.22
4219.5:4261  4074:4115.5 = 1.16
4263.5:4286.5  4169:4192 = 1.03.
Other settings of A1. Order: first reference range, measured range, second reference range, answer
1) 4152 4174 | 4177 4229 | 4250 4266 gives 0.8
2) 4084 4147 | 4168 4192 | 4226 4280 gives -0.8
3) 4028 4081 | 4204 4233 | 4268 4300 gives -0.7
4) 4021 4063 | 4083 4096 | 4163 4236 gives 0.5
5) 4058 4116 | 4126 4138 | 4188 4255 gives -0.7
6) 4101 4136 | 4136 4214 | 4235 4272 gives -4.2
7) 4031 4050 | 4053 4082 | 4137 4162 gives 0.6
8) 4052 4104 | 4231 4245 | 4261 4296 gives -0.5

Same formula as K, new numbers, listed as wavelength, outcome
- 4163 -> 24.74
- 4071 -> 21.31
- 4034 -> 22.4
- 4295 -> 21.17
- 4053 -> 23.85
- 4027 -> 25.06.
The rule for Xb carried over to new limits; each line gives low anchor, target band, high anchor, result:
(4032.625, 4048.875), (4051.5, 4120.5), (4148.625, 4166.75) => 5.0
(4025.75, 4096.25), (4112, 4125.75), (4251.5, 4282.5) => -0.1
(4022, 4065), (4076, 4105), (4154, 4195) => 3.7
